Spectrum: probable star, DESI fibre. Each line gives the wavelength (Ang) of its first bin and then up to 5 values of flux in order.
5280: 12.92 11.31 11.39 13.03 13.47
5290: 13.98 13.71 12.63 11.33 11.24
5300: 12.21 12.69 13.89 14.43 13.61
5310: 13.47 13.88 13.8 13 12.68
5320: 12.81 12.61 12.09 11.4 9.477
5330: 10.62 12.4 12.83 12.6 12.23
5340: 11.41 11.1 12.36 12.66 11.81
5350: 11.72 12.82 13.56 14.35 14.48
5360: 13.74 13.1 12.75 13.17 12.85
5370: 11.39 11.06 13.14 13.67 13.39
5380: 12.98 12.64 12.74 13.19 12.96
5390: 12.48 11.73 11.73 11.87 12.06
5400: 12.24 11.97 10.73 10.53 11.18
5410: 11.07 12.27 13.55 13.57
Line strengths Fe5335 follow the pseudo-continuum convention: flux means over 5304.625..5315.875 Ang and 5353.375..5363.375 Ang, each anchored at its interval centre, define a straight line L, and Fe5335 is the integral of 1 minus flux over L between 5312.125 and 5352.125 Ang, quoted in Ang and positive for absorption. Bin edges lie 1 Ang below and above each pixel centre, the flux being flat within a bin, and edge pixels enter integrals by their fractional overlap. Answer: 4.8 Ang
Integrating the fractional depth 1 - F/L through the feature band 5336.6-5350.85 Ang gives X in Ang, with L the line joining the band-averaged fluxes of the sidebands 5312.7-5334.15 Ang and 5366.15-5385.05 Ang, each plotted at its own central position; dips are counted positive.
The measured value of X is 0.5 Ang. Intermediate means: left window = 12.2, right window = 12.7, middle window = 11.9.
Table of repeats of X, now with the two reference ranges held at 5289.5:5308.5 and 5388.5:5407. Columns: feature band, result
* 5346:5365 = -1.36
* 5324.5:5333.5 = 1.02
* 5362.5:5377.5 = -0.68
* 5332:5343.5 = 0.35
